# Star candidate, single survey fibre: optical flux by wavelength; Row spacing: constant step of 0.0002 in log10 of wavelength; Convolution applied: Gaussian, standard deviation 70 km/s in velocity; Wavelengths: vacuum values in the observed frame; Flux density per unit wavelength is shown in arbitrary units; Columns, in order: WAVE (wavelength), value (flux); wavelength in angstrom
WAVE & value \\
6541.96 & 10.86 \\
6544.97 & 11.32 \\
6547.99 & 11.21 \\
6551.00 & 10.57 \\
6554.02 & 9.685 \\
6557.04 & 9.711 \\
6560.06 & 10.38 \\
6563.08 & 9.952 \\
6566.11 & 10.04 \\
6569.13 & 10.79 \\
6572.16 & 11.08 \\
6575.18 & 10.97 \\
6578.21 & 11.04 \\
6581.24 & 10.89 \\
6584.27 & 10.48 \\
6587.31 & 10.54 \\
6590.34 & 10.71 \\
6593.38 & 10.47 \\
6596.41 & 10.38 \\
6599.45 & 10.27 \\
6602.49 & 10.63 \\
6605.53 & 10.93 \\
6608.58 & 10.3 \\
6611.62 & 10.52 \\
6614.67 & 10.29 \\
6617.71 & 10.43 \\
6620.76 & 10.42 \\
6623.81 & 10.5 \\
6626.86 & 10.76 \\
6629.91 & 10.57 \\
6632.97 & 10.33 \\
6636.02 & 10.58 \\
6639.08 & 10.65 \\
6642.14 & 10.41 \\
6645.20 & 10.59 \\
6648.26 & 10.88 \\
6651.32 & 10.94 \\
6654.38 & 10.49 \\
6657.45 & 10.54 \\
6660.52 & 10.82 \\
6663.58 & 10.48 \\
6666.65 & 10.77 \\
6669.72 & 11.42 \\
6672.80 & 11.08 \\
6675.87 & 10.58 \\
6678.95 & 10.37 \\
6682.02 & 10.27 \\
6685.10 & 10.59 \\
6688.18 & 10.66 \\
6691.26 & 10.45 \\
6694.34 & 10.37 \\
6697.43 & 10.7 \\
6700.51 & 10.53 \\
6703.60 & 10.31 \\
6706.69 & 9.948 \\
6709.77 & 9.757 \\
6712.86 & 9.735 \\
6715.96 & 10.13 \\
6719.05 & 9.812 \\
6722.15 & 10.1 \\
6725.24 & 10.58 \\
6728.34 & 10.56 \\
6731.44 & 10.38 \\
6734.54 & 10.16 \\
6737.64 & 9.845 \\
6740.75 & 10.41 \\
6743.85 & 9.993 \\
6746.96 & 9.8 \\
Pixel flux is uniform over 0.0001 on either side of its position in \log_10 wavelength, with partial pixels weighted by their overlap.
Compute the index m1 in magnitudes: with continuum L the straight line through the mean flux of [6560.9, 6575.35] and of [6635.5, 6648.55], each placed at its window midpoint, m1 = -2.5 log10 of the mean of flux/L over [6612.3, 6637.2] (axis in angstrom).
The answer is 0.01 mag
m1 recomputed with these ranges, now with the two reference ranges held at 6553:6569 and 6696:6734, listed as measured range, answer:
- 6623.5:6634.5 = -0.05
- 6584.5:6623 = -0.04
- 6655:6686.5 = -0.05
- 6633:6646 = -0.04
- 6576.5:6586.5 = -0.08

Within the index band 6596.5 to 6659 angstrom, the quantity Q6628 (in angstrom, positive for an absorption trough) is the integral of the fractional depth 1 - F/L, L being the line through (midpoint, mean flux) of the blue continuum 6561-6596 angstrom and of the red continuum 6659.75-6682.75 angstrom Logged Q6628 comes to 0.8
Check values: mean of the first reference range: 10.6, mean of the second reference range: 10.7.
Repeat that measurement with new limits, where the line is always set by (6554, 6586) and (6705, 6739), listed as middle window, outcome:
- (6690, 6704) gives -0.45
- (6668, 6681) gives -0.79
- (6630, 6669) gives -1.34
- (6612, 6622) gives -0.02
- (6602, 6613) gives -0.21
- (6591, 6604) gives -0.04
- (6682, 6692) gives -0.34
